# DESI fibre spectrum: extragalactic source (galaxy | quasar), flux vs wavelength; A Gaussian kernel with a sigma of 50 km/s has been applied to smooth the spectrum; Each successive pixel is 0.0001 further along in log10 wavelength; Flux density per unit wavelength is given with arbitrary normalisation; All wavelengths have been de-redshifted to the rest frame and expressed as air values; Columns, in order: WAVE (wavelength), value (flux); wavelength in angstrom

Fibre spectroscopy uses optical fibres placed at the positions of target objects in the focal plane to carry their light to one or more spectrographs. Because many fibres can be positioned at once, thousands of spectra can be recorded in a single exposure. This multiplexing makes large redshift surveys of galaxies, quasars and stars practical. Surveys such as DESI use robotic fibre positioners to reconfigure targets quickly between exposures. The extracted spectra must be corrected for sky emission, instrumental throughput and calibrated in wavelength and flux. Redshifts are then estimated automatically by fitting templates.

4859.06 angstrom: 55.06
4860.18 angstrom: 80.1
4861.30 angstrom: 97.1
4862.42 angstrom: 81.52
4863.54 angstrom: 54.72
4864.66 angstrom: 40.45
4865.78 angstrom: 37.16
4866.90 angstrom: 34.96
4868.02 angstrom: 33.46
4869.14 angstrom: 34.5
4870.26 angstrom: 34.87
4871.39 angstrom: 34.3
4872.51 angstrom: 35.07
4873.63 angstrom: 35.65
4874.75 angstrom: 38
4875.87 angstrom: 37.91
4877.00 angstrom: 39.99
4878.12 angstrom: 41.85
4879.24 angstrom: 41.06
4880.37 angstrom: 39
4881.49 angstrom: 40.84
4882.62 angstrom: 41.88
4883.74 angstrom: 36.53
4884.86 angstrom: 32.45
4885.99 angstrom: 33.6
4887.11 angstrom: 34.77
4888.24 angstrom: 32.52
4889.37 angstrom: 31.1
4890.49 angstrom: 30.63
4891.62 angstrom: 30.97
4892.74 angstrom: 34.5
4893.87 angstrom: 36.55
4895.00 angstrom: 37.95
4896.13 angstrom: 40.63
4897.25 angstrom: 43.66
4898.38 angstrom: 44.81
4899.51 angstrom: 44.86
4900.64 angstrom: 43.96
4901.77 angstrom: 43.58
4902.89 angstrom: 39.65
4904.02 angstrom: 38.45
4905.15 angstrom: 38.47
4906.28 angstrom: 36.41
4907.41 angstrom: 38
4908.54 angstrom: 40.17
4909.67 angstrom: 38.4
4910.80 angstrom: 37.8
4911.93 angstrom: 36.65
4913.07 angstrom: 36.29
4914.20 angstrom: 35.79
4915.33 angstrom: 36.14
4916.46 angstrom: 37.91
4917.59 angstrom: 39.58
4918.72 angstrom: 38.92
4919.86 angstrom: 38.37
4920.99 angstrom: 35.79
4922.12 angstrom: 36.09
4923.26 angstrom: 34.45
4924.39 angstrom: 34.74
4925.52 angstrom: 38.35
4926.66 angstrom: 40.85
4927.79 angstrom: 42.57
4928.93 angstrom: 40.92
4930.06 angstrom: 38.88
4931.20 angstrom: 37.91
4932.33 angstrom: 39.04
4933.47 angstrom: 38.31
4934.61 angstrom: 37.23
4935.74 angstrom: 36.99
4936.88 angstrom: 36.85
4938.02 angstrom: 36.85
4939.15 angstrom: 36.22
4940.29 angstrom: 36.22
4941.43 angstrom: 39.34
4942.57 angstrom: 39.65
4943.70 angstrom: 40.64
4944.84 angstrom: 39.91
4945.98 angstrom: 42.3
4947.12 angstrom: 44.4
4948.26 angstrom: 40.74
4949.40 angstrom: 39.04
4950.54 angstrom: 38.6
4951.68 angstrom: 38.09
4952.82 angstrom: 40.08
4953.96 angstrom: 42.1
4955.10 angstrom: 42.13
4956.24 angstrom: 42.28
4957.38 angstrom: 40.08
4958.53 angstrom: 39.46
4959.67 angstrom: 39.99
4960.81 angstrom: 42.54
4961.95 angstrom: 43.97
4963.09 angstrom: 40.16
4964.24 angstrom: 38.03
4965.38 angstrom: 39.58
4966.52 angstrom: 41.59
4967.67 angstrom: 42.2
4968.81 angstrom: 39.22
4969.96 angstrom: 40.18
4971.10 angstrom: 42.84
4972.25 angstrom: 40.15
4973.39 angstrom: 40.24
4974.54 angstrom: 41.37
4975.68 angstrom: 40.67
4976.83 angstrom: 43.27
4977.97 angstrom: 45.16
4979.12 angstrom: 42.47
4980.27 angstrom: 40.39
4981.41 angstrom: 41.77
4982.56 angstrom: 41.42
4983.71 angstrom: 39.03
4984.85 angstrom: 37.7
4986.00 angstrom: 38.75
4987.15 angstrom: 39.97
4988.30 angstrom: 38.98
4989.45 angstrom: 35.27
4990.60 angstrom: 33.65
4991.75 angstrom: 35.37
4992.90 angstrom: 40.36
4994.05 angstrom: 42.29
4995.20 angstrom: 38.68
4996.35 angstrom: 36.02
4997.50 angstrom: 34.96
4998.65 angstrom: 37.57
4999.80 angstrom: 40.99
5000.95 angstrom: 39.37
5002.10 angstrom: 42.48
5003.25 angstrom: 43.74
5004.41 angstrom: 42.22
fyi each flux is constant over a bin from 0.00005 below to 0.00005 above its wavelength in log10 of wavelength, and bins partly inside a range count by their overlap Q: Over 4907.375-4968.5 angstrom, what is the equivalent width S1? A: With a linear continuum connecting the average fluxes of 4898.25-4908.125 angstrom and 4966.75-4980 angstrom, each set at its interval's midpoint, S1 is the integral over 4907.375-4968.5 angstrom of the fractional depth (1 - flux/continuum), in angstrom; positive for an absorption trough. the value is 3.1 angstrom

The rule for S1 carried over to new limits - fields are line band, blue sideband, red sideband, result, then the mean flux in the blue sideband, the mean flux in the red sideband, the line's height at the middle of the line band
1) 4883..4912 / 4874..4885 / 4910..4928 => 0.55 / 39.2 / 37.4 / 38.4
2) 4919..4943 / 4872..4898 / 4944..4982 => 0.89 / 36.9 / 41.1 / 39.3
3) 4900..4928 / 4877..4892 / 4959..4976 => -0.33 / 36.1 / 40.9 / 37.8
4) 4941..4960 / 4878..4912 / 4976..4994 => -0.72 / 38.1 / 39.7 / 39.1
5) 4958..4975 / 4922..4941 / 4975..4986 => -0.22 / 37.8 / 41.2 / 40.2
